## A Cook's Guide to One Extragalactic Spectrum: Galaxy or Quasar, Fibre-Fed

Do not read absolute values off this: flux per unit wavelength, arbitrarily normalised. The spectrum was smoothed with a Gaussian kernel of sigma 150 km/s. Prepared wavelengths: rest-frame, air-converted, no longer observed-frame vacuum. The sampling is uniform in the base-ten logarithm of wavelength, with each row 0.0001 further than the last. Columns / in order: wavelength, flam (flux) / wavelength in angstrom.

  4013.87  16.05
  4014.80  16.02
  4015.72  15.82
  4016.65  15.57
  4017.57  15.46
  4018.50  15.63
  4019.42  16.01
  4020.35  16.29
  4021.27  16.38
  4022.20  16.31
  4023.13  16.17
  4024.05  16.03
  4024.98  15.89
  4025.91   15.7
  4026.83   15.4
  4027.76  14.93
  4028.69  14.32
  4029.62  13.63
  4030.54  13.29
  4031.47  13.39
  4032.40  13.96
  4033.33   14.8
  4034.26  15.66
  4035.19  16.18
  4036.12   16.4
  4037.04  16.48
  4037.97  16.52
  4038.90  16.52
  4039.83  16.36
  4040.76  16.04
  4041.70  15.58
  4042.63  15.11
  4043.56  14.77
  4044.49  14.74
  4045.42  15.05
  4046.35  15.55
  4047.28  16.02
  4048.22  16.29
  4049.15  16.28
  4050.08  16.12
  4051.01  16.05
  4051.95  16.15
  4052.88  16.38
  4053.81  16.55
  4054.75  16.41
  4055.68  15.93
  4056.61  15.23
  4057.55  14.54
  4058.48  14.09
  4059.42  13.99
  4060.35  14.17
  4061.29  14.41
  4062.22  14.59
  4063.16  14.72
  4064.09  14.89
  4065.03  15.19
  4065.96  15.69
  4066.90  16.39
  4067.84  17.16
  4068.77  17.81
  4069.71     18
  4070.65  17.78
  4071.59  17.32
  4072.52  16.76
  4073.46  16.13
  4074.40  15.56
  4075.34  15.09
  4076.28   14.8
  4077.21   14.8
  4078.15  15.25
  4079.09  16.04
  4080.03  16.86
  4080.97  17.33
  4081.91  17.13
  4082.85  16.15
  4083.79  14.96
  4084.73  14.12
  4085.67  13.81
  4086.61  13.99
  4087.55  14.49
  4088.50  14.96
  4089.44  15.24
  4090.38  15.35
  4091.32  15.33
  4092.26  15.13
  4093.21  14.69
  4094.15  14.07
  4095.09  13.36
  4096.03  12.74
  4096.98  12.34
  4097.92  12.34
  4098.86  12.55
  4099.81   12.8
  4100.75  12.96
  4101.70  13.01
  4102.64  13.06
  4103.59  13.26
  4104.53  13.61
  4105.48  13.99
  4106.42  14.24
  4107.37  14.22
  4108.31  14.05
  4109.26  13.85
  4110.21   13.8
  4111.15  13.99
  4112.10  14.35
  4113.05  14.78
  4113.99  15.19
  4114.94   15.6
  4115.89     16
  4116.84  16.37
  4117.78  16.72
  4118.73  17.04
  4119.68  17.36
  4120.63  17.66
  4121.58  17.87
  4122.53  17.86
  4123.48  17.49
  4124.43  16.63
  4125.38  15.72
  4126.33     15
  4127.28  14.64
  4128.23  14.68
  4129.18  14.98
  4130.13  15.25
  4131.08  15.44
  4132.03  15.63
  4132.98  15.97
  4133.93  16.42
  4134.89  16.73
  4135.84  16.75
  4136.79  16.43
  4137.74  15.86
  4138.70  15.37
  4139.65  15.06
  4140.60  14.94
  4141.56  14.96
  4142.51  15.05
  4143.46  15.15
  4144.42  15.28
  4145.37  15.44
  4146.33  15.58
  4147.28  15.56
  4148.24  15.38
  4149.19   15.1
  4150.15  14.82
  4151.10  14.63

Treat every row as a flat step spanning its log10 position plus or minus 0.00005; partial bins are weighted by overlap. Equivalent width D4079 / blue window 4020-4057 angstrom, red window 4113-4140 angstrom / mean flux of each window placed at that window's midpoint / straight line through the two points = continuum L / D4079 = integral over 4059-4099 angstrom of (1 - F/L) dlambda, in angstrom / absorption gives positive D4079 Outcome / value 1.58 angstrom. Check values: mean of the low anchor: 15.6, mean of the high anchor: 16.1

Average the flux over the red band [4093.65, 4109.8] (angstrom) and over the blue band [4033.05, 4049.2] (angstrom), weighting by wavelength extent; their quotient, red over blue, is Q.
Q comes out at 0.8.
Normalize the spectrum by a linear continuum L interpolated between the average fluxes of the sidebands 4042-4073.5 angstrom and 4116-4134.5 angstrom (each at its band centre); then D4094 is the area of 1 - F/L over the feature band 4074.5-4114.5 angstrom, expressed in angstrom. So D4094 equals 4.07 angstrom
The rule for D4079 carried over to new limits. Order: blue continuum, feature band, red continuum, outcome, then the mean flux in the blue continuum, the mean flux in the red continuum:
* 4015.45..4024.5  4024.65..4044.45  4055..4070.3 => 0.7 angstrom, 16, 15.5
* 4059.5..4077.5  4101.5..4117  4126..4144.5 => 1.3 angstrom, 15.8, 15.5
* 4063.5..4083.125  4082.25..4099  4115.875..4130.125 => 2.1 angstrom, 16.3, 16.4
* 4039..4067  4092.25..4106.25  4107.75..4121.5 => 2.0 angstrom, 15.4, 15.5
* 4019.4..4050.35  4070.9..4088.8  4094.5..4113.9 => -1.7 angstrom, 15.5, 13.5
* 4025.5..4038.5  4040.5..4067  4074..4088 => -0.3 angstrom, 15.1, 15.4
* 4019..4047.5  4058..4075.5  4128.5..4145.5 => -0.3 angstrom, 15.5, 15.6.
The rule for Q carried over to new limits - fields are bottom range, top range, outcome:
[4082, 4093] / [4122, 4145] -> 1.05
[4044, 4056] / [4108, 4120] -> 0.96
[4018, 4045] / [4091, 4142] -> 0.97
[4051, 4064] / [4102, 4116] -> 0.94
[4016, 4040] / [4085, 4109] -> 0.89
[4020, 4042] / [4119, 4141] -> 1.04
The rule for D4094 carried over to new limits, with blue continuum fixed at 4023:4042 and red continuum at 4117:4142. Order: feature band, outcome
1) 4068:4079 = -0.4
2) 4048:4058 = -0.3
